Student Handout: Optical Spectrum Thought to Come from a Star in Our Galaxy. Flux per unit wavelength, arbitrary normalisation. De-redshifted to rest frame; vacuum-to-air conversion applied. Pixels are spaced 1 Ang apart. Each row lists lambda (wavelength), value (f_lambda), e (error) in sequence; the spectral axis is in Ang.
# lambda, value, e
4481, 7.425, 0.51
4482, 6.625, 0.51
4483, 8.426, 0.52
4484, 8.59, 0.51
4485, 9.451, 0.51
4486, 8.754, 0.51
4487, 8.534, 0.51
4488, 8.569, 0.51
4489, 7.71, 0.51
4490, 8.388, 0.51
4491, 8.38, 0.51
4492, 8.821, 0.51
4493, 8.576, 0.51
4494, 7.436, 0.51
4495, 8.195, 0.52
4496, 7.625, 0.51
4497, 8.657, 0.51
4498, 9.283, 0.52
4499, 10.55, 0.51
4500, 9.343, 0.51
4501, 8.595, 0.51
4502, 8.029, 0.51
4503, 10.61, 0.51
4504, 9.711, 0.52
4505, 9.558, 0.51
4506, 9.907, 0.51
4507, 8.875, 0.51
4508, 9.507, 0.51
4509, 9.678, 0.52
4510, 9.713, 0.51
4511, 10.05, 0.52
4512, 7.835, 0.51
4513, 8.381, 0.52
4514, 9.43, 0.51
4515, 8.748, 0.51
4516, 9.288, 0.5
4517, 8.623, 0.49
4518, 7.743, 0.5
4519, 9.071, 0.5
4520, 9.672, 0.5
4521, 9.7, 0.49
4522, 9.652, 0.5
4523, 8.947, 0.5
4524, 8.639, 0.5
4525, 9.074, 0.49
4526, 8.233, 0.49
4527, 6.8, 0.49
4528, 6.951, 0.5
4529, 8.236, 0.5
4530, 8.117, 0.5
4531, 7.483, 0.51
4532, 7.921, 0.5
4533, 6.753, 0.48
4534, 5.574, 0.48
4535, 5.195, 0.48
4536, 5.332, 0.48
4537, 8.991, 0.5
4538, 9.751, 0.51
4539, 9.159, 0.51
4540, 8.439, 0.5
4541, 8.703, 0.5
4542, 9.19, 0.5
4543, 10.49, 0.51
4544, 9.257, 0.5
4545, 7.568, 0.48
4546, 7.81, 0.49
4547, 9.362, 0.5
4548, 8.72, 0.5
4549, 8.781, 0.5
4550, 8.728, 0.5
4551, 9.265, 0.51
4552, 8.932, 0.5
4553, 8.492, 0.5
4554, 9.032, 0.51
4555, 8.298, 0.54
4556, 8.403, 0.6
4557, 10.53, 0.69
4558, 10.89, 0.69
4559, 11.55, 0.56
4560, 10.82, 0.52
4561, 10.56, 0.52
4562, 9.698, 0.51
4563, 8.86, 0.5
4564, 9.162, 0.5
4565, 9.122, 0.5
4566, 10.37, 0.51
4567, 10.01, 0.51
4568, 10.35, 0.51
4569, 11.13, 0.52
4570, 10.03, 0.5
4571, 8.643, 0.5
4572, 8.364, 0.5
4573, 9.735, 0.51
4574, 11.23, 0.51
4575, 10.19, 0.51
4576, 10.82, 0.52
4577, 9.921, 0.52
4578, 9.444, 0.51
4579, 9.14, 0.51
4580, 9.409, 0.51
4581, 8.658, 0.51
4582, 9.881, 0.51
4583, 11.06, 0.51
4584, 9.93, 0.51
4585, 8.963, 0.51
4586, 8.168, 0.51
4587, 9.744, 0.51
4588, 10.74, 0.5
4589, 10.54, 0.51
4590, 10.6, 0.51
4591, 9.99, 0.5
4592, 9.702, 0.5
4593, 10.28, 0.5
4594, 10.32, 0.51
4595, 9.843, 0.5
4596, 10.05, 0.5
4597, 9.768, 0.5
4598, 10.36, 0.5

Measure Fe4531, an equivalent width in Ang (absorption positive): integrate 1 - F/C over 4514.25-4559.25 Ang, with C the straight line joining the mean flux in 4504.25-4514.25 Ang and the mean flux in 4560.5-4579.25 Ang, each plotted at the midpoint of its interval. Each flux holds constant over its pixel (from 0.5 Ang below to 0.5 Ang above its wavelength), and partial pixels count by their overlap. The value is 4.6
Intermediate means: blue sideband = 9.3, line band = 8.57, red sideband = 9.84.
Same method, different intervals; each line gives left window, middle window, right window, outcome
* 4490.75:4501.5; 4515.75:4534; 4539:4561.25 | 1.4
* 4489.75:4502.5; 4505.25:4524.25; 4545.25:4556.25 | -1.1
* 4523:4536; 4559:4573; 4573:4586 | -1.1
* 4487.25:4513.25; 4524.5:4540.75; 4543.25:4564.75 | 2.7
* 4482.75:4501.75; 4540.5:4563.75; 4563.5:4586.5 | 0.3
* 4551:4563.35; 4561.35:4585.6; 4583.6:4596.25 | 0.1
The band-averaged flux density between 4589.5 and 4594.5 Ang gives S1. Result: 10.2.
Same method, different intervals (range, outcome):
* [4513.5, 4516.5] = 9.16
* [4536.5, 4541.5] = 9.01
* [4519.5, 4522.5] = 9.67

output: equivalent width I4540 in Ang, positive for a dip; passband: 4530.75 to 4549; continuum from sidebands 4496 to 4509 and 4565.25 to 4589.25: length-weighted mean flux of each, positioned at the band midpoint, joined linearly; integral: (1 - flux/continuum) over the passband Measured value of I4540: 2.79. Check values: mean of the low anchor 9.33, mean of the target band 8.12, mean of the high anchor 9.84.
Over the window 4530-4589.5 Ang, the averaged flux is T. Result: 9.2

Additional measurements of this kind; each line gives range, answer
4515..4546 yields 8.28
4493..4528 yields 8.94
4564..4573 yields 9.72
